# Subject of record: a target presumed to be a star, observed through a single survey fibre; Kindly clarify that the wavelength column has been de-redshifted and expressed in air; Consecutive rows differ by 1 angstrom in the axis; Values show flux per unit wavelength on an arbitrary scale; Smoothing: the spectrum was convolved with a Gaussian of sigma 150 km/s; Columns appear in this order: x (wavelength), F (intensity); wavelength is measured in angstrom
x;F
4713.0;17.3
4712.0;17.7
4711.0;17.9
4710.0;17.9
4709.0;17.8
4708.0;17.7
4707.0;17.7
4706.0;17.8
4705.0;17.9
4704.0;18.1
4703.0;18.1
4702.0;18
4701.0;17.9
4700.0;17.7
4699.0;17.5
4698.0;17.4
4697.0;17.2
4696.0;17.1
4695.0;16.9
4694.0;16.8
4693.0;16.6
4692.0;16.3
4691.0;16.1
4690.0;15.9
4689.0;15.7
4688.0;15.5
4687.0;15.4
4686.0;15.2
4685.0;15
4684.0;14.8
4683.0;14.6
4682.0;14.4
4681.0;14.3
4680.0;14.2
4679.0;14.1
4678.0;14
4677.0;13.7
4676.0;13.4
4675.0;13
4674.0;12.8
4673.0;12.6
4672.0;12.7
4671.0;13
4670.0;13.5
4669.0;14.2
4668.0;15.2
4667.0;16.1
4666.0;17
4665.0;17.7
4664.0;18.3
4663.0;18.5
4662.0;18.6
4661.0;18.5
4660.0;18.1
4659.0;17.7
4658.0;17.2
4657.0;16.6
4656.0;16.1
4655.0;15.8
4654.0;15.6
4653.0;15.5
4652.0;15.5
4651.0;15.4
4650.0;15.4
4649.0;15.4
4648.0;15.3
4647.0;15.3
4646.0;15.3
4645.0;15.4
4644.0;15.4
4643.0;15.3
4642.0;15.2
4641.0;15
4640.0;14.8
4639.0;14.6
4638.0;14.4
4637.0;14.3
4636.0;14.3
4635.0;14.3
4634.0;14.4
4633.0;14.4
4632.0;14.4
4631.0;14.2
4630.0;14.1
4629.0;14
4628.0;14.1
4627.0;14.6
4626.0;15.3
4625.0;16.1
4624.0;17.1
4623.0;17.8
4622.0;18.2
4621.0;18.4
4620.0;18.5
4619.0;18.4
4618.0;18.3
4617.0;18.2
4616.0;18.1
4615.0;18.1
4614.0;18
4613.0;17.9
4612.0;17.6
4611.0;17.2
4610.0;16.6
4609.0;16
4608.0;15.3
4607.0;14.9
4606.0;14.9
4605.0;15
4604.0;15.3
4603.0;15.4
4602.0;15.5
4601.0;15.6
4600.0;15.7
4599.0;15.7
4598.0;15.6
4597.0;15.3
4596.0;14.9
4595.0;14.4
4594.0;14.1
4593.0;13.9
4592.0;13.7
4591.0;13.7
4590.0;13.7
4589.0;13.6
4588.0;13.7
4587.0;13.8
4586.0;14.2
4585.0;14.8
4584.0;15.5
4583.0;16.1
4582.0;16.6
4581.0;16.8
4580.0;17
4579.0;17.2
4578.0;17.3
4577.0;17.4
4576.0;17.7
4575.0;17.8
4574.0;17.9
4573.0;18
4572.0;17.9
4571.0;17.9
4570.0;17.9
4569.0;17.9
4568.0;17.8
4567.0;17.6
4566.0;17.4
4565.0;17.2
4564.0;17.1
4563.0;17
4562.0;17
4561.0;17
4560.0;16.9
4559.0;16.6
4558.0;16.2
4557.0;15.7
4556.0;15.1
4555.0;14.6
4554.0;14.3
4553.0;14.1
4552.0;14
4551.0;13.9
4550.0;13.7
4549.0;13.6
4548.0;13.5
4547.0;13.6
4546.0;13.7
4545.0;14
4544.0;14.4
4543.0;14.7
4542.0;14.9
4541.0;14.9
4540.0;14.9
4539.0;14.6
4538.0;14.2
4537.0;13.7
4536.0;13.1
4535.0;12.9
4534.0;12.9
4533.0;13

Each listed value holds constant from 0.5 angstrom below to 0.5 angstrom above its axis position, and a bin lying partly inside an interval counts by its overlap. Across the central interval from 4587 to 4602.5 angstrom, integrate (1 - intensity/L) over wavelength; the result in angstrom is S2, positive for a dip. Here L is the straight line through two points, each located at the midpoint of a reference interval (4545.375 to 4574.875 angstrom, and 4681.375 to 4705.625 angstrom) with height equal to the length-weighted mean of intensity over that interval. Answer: 1.5 angstrom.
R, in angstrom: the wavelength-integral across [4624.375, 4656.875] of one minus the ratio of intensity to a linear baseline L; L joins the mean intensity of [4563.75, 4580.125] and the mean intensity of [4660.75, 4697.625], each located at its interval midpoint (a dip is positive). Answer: 2.3 angstrom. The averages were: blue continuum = 17.6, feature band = 15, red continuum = 15.4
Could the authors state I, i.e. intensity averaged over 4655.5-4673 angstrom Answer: 16.3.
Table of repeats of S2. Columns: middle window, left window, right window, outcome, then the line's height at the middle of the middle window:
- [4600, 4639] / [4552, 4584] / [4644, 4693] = 0.2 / 16.1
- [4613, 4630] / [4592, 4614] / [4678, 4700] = -1.5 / 15.6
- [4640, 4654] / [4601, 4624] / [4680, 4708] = 1.2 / 16.8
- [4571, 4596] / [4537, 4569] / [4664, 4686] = -1.1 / 15.1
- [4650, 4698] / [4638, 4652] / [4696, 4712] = 2.4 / 16.5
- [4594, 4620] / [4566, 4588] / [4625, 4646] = -1.0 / 15.7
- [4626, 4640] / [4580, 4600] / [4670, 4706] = 0.7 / 15.1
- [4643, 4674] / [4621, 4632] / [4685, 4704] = 0.6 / 16.1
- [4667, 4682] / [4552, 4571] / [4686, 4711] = 2.9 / 17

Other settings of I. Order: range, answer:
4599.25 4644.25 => 15.9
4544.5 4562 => 14.8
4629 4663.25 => 15.6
